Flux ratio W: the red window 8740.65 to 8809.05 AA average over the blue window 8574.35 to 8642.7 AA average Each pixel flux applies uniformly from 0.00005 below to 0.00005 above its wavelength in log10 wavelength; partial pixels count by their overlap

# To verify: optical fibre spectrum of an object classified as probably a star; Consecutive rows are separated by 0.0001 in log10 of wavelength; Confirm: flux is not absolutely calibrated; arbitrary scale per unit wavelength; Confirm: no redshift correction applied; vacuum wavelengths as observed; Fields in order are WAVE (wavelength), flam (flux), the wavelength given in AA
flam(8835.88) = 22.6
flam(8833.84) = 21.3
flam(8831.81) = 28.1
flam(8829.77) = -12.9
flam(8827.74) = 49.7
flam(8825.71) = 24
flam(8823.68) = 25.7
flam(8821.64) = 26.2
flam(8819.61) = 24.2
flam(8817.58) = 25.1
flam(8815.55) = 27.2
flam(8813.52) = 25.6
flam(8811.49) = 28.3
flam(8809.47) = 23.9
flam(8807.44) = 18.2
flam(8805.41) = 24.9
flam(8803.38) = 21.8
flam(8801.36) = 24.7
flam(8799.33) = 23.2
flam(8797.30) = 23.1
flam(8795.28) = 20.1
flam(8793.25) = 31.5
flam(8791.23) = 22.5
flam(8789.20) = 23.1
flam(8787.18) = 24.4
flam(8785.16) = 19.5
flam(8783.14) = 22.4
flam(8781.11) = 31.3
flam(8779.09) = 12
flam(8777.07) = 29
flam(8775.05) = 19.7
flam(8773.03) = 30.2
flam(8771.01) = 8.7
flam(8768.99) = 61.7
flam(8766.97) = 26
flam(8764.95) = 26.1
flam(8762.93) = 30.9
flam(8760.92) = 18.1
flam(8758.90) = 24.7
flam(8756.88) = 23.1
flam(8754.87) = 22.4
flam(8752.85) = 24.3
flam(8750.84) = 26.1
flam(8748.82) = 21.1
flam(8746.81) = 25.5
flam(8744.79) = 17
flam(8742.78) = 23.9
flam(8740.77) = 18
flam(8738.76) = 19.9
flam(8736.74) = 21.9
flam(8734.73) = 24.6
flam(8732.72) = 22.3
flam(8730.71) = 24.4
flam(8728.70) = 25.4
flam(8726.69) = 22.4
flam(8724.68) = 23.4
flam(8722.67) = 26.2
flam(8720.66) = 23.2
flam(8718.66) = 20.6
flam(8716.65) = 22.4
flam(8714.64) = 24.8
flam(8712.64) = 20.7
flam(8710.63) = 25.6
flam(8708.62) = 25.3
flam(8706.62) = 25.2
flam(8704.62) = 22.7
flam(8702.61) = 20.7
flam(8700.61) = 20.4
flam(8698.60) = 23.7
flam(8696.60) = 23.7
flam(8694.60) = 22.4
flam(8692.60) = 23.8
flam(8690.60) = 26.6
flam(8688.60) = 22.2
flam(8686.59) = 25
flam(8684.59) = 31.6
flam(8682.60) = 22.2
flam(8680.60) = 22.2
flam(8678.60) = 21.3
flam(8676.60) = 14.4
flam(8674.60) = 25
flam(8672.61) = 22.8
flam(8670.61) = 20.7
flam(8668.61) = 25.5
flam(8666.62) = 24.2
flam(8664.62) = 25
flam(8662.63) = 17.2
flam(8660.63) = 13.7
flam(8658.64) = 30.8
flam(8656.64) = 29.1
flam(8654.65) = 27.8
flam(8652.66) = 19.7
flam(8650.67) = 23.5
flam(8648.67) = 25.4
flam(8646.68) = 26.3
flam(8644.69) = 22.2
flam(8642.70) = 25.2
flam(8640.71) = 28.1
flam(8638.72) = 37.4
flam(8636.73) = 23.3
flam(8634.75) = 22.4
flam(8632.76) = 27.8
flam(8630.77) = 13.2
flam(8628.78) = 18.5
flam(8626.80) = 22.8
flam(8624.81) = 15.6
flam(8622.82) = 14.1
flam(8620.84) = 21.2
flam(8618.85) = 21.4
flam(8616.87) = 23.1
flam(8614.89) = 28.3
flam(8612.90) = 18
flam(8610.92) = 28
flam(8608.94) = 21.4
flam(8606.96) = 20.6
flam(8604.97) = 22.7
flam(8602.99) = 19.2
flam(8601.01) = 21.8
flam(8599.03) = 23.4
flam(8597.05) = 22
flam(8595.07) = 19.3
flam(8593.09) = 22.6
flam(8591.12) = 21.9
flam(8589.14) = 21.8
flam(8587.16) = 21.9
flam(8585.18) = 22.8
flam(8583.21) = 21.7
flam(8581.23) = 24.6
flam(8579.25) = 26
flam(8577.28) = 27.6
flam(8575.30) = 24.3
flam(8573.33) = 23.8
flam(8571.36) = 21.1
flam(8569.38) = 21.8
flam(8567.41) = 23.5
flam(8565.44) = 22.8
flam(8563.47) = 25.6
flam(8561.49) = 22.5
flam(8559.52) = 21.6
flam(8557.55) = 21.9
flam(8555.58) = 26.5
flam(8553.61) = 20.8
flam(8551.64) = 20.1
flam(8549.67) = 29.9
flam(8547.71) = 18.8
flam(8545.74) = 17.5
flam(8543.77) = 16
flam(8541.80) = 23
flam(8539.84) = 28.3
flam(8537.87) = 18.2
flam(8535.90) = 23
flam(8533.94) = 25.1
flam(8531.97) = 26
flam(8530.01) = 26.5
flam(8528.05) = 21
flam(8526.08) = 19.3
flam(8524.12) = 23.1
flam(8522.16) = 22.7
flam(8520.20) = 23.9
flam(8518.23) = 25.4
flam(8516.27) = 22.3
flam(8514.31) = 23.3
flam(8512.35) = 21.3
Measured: 1.1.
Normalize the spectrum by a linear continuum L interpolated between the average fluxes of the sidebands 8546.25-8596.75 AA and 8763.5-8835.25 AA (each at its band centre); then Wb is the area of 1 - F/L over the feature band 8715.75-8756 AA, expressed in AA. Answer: 2.3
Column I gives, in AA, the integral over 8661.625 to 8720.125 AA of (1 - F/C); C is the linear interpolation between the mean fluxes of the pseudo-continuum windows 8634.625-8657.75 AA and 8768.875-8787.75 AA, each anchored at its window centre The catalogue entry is 5.5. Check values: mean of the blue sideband 26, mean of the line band 23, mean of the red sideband 24.2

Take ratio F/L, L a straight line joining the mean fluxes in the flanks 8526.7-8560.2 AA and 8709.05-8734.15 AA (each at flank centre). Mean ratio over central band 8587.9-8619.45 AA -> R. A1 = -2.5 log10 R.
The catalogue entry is 0.03 mag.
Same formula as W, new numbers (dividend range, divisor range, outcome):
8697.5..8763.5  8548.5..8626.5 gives 1.02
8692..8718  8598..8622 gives 1.03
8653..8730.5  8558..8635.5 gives 1.06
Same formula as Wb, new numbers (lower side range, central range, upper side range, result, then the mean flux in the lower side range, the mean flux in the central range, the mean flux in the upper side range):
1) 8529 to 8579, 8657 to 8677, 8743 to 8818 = 1.2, 23.1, 22.4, 24.5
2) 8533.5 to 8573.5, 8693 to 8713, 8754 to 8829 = 0.9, 22.4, 23.1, 25.4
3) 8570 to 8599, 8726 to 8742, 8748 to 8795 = 1.5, 23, 22.4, 25.1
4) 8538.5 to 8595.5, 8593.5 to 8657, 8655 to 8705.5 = 0.3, 22.8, 22.8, 23.1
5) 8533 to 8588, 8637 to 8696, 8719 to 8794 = -1.5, 22.9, 24.2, 24.2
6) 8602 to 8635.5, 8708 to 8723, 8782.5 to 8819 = -0.6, 21.1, 23.4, 23.9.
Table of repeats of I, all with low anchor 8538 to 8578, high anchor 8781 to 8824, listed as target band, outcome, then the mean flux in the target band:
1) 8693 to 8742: 1.6 AA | 22.9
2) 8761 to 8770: -3.9 AA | 34.3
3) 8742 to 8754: 0.5 AA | 23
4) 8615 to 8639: 1.7 AA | 21.5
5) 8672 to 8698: 0.2 AA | 23.3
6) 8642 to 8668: -0.6 AA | 23.9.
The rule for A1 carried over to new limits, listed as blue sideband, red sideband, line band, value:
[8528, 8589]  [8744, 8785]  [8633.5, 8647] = -0.115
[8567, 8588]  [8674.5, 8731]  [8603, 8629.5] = 0.114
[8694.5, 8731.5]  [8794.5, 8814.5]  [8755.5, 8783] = -0.119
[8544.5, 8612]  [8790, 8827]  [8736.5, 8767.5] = 0.051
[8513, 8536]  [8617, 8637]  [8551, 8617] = -0.066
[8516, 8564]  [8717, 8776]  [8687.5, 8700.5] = 0.015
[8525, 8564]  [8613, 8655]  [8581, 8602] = 0.035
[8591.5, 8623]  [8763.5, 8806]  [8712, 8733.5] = 0.031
